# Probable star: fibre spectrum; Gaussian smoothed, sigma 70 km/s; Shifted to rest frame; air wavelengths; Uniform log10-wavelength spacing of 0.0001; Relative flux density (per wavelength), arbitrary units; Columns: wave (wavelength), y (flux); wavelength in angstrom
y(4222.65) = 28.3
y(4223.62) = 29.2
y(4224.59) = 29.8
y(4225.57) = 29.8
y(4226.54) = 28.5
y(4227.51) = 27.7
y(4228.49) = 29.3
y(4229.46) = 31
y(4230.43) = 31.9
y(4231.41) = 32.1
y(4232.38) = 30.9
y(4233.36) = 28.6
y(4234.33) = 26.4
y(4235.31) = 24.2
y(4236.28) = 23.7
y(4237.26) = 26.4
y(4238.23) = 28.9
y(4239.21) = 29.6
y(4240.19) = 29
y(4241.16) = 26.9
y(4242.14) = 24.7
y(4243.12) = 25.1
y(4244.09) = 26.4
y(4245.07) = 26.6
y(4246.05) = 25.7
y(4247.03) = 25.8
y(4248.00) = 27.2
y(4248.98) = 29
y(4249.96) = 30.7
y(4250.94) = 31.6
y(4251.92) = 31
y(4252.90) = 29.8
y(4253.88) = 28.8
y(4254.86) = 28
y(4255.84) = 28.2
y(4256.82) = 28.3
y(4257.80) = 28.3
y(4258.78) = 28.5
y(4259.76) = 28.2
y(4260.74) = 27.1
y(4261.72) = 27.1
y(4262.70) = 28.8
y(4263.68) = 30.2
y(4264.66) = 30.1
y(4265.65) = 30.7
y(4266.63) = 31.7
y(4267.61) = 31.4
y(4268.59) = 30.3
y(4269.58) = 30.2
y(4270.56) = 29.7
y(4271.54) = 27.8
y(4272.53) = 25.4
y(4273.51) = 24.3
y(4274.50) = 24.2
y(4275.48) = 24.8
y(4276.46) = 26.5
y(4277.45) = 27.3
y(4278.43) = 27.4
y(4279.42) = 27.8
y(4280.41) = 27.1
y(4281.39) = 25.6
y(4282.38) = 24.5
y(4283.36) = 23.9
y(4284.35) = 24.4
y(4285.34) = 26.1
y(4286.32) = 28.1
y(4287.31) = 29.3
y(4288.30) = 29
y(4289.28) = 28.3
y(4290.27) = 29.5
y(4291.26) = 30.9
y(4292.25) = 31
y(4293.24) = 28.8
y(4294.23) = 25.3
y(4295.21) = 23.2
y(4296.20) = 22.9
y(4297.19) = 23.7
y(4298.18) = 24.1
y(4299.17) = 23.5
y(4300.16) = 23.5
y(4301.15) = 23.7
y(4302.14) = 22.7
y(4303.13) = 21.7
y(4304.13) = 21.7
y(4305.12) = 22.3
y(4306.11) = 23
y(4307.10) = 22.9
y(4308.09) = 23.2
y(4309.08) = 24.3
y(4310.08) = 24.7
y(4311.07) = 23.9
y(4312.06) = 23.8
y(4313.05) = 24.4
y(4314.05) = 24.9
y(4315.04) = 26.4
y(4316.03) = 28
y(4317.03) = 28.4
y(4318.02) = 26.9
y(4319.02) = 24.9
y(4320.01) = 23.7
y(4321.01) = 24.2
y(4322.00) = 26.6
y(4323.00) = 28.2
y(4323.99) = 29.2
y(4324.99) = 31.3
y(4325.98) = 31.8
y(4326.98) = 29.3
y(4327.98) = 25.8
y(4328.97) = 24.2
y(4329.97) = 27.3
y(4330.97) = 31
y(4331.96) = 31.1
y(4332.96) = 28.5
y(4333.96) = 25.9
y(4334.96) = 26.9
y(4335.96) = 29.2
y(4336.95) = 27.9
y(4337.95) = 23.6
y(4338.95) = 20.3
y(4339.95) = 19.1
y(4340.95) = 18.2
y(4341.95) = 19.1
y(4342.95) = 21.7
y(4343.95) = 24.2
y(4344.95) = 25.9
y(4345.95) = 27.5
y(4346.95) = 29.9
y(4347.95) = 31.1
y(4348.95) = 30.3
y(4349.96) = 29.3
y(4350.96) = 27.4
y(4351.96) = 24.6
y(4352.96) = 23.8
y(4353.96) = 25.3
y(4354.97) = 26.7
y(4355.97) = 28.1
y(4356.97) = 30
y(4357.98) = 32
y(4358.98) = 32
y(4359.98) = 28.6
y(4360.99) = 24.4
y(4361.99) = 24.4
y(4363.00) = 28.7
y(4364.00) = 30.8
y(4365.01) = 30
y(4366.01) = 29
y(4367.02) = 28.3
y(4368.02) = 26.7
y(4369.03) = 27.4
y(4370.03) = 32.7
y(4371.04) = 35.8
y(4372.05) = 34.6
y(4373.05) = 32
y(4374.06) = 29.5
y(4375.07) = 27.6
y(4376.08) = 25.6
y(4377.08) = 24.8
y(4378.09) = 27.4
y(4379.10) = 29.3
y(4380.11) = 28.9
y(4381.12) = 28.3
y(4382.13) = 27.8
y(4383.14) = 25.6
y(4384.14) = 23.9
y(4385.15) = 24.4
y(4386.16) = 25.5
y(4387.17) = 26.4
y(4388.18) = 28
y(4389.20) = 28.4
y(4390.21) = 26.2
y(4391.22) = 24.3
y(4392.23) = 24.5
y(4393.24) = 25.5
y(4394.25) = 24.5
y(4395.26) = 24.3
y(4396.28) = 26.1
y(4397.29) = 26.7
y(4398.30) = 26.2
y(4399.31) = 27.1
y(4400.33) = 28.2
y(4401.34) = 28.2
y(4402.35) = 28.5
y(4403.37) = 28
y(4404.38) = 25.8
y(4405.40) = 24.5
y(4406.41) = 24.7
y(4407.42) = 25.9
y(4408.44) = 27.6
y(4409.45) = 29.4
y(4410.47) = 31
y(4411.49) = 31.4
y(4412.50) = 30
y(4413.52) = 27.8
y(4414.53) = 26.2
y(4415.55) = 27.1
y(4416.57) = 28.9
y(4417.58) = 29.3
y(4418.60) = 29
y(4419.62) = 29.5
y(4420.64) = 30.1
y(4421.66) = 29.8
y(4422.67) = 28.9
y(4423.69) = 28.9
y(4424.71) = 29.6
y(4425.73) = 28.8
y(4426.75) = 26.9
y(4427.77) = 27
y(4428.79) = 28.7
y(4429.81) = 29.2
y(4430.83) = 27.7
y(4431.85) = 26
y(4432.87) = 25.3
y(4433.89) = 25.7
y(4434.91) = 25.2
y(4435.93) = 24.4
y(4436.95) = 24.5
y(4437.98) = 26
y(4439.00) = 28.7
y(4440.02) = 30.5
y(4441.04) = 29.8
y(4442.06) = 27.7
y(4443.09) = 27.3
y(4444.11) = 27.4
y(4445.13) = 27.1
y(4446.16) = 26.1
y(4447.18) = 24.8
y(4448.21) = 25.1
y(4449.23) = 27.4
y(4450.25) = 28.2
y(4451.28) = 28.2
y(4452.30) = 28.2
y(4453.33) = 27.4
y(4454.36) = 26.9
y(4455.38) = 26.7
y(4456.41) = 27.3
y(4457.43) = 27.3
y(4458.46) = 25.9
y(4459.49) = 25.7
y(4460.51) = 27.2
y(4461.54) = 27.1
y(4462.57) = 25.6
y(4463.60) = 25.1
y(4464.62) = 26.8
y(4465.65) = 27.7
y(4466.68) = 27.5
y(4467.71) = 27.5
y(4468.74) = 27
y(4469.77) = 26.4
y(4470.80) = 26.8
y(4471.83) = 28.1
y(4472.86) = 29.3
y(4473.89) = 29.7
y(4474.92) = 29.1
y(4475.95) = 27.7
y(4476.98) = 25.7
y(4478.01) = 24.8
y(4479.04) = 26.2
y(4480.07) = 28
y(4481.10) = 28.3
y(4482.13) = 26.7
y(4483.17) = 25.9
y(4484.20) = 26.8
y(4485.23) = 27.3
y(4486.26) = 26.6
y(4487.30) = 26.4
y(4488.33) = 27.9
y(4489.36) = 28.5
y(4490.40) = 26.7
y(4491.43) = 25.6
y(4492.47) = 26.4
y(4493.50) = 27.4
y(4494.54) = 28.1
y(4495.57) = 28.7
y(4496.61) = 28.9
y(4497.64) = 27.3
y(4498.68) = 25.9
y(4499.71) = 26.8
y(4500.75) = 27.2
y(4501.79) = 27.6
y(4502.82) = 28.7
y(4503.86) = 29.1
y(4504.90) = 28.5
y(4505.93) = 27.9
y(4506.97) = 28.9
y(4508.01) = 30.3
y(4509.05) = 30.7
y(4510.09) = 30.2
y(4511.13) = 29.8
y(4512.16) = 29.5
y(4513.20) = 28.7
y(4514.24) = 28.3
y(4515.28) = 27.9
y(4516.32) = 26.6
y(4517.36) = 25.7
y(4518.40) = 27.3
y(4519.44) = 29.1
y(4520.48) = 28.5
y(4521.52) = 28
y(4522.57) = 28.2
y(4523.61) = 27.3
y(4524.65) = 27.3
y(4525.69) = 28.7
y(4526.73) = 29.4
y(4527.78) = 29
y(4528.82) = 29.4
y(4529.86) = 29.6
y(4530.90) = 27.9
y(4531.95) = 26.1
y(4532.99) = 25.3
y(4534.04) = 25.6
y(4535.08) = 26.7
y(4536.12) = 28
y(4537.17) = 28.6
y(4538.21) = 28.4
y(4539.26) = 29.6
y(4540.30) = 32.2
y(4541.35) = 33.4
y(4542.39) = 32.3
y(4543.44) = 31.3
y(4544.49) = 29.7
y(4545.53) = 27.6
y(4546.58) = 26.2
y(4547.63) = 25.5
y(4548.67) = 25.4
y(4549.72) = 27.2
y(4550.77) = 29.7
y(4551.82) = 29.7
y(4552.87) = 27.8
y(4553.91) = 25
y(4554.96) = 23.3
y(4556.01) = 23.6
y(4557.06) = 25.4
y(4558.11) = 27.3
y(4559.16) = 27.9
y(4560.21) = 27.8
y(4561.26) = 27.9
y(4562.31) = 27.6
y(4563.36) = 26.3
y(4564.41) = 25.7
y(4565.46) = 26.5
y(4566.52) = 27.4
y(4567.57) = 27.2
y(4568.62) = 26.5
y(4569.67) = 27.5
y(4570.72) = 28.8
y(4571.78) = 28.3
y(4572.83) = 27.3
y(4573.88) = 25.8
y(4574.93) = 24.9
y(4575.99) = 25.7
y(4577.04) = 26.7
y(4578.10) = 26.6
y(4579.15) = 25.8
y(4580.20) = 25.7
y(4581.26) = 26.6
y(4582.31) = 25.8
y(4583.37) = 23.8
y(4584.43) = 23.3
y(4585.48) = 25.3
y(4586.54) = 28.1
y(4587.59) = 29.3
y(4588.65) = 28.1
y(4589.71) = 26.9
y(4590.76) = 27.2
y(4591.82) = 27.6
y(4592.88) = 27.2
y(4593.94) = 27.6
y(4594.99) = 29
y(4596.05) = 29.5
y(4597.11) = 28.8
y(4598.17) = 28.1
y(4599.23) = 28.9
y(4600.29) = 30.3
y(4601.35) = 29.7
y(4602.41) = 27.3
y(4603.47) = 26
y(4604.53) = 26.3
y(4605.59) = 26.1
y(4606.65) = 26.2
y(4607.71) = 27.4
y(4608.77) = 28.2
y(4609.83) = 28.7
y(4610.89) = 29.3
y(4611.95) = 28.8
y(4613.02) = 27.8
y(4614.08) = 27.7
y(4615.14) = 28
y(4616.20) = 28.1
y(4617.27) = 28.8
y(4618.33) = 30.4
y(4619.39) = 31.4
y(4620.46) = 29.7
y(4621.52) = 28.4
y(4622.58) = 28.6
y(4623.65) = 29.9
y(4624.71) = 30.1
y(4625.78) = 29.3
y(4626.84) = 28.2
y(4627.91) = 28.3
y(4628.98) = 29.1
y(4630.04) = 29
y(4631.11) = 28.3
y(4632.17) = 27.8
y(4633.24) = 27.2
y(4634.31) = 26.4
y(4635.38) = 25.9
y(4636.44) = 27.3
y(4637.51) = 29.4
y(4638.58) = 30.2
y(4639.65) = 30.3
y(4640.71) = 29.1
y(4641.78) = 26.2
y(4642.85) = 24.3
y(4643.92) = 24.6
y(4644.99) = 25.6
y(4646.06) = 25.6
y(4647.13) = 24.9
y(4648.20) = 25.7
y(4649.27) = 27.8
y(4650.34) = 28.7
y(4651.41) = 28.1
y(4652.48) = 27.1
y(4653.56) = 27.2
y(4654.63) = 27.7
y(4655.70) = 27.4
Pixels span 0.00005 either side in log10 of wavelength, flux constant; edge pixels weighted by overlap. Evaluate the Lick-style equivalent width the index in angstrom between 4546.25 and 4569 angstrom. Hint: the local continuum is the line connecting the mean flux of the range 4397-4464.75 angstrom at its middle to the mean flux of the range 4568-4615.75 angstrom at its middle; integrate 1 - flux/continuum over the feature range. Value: 0.5 angstrom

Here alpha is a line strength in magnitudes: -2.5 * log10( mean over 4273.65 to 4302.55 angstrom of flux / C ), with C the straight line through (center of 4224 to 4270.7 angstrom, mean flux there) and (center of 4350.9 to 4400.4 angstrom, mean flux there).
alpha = 0.09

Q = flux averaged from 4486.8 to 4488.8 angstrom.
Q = 27.2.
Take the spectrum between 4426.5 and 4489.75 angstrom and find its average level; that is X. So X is 27.1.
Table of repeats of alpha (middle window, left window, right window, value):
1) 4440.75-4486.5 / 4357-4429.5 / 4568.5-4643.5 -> 0.03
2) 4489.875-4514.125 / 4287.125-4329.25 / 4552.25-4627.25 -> -0.05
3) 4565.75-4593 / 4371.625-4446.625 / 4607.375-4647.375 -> 0.05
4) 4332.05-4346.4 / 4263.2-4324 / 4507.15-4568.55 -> 0.09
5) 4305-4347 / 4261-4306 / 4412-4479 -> 0.05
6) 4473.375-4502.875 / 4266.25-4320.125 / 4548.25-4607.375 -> -0.02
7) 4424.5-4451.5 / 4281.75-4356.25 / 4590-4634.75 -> -0.01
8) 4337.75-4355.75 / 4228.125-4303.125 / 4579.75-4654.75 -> 0.11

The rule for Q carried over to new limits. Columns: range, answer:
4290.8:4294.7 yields 29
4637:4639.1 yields 29.8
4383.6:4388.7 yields 25.6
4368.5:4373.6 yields 32.4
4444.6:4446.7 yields 26.6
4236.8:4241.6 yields 28.2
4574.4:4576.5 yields 25.3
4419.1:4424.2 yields 29.4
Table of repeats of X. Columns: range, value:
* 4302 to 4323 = 24.5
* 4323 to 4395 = 27.3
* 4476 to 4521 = 27.7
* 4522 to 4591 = 27.4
